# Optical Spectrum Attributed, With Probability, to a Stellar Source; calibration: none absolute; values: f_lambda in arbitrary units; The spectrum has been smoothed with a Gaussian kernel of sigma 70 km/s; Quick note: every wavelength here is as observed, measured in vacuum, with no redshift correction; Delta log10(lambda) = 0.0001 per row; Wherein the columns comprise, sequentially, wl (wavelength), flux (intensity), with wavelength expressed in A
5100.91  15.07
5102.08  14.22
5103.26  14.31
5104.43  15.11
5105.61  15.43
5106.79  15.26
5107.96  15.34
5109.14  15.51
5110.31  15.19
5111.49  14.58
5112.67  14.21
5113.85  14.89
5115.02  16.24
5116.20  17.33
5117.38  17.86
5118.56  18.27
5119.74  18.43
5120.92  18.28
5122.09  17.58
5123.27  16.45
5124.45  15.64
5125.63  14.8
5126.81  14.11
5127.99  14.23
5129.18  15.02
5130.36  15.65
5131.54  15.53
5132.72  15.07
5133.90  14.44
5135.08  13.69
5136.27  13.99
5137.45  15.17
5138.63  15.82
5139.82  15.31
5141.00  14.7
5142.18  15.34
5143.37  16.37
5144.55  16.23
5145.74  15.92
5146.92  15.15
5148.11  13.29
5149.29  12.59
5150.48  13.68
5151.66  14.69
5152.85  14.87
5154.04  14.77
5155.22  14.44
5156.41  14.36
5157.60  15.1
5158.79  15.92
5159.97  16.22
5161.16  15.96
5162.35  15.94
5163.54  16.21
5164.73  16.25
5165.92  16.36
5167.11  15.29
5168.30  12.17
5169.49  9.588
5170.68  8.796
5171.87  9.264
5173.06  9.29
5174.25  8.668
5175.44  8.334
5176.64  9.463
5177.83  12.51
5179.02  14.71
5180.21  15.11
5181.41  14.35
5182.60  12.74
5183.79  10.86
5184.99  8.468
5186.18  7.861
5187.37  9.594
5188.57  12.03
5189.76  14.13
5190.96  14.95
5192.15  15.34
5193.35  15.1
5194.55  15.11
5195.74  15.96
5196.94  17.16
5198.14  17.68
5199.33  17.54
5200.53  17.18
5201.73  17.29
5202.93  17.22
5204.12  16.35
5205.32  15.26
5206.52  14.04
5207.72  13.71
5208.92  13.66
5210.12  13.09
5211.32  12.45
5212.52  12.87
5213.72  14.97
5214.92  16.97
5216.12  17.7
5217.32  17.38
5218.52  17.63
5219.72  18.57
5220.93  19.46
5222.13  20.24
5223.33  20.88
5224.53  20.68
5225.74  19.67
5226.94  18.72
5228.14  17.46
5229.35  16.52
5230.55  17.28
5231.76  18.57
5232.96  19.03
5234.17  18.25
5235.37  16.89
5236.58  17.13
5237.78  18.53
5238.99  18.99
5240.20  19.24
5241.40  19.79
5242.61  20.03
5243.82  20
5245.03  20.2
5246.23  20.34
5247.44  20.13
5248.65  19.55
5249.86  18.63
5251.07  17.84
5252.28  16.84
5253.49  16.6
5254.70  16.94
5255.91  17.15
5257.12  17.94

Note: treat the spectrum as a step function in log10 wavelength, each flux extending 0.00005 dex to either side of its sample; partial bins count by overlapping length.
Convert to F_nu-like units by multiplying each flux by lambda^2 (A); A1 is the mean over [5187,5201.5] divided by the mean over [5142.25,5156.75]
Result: 1.06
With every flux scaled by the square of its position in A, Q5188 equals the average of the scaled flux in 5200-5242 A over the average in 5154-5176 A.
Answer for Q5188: 1.33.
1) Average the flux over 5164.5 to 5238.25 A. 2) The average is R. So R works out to 15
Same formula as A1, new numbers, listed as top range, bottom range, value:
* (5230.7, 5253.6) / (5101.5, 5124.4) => 1.23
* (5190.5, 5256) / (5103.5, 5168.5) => 1.17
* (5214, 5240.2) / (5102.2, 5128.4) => 1.21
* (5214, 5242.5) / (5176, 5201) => 1.37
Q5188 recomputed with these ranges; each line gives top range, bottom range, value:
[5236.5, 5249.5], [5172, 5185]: 1.76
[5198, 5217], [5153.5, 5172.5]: 1.11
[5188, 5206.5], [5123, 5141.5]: 1.09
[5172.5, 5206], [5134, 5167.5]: 0.91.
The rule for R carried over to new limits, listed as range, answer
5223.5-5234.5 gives 18.6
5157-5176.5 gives 13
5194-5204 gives 16.9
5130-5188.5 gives 13.6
